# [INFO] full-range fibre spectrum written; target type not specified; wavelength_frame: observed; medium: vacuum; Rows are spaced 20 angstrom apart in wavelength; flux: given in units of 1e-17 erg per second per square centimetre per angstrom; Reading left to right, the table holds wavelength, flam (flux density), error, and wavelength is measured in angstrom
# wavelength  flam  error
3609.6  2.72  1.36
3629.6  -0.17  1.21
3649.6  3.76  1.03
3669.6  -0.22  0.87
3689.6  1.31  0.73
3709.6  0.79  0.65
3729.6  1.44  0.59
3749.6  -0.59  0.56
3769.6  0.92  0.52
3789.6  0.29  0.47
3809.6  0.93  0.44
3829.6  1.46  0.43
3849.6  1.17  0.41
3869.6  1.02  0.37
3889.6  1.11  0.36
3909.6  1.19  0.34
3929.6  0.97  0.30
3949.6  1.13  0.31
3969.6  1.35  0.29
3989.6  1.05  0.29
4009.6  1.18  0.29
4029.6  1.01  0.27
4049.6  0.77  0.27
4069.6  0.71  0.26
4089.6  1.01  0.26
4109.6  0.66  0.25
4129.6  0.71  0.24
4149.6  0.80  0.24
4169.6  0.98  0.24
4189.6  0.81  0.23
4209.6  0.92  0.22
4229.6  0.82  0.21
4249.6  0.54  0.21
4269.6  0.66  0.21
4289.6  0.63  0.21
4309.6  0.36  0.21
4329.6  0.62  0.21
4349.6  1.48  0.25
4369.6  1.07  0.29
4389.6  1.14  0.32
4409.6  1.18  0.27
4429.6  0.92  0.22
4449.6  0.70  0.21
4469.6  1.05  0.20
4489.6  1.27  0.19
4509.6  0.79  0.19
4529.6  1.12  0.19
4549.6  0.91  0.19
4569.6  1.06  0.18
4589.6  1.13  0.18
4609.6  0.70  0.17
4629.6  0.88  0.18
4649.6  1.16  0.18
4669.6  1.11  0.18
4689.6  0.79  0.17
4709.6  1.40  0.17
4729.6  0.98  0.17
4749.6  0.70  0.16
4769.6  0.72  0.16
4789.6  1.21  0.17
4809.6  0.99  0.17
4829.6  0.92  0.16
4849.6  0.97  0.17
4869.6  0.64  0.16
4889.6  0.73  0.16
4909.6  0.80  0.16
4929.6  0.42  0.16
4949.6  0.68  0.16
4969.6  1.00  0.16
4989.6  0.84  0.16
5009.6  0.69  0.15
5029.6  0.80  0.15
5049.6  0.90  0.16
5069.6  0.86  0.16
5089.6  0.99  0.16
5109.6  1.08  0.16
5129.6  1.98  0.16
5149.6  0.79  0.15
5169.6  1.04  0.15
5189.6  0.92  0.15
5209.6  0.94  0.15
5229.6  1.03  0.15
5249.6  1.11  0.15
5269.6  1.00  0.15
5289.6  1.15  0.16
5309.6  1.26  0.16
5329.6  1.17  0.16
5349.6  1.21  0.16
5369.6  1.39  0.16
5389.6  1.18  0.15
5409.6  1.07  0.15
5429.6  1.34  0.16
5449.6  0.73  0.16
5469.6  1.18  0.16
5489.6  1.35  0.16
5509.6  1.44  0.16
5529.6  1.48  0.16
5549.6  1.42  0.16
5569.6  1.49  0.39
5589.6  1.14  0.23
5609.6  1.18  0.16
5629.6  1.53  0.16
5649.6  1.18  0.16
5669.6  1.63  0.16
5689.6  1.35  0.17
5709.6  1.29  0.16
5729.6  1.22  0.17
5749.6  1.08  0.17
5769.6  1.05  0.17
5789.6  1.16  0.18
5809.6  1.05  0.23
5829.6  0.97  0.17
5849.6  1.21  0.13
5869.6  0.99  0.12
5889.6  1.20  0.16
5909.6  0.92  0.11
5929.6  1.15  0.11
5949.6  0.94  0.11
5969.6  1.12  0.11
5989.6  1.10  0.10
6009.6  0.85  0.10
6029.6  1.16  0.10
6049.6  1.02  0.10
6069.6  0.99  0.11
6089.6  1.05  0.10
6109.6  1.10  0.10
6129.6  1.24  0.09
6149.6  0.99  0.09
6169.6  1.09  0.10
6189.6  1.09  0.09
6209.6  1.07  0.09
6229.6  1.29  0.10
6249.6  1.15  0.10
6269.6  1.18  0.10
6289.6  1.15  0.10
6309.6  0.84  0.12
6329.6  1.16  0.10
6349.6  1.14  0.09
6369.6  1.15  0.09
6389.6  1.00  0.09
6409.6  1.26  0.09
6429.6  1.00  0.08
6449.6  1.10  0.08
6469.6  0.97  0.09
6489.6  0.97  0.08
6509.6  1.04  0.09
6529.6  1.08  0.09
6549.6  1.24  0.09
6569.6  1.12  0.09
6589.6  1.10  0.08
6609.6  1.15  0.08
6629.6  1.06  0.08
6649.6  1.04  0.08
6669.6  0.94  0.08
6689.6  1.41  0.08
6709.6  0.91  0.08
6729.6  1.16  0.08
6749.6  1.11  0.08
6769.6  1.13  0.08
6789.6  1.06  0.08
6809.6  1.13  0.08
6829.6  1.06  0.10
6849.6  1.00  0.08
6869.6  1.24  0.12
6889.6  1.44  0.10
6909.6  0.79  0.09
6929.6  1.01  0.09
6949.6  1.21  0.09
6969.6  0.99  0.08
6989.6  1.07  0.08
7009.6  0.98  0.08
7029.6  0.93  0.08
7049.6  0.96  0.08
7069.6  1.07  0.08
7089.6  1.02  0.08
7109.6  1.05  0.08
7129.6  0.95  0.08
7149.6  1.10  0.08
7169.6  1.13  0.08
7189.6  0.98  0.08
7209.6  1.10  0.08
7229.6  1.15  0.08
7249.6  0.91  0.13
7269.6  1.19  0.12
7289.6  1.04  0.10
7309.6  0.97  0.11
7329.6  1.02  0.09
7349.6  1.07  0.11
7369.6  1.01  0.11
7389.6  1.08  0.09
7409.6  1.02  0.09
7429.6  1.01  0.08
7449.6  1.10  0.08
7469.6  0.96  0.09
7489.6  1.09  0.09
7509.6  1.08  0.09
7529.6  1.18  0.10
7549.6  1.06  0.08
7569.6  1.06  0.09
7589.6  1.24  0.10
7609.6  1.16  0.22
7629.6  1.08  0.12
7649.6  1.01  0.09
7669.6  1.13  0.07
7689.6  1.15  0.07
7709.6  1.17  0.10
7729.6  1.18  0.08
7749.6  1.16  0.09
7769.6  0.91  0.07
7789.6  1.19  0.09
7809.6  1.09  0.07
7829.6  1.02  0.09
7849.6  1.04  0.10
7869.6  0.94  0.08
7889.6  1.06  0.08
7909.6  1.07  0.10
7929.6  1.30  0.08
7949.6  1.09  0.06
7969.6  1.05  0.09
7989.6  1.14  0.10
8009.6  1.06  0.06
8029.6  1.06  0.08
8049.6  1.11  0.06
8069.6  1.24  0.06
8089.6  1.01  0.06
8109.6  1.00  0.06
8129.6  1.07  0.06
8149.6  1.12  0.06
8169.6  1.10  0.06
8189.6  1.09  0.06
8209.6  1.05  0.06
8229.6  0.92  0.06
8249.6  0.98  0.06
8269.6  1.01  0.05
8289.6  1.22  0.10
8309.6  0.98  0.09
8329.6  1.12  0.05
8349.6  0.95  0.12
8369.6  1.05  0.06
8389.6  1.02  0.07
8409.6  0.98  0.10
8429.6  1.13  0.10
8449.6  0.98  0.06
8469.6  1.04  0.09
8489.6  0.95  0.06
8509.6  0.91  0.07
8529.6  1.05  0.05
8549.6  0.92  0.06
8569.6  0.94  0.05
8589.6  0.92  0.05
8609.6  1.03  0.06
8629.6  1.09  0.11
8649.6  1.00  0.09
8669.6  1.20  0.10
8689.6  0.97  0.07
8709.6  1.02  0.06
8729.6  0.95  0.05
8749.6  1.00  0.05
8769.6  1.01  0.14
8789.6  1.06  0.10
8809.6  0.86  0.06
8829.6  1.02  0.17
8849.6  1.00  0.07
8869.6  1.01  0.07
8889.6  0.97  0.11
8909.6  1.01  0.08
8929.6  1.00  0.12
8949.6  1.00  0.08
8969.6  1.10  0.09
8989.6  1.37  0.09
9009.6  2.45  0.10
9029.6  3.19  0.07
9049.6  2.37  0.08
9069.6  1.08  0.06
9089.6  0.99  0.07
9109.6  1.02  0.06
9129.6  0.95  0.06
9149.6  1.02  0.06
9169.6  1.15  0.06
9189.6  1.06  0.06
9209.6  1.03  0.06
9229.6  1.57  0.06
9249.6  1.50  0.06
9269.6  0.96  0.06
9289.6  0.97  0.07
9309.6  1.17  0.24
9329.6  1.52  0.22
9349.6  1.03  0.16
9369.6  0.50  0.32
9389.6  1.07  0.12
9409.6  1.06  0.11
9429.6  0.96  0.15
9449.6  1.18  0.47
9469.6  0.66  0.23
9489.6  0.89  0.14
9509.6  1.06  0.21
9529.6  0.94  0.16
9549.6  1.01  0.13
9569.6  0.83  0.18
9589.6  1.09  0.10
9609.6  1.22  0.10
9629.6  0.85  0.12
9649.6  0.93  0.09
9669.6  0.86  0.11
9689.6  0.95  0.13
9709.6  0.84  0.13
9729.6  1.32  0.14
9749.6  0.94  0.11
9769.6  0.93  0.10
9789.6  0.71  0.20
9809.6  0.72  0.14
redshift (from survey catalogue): 0.374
